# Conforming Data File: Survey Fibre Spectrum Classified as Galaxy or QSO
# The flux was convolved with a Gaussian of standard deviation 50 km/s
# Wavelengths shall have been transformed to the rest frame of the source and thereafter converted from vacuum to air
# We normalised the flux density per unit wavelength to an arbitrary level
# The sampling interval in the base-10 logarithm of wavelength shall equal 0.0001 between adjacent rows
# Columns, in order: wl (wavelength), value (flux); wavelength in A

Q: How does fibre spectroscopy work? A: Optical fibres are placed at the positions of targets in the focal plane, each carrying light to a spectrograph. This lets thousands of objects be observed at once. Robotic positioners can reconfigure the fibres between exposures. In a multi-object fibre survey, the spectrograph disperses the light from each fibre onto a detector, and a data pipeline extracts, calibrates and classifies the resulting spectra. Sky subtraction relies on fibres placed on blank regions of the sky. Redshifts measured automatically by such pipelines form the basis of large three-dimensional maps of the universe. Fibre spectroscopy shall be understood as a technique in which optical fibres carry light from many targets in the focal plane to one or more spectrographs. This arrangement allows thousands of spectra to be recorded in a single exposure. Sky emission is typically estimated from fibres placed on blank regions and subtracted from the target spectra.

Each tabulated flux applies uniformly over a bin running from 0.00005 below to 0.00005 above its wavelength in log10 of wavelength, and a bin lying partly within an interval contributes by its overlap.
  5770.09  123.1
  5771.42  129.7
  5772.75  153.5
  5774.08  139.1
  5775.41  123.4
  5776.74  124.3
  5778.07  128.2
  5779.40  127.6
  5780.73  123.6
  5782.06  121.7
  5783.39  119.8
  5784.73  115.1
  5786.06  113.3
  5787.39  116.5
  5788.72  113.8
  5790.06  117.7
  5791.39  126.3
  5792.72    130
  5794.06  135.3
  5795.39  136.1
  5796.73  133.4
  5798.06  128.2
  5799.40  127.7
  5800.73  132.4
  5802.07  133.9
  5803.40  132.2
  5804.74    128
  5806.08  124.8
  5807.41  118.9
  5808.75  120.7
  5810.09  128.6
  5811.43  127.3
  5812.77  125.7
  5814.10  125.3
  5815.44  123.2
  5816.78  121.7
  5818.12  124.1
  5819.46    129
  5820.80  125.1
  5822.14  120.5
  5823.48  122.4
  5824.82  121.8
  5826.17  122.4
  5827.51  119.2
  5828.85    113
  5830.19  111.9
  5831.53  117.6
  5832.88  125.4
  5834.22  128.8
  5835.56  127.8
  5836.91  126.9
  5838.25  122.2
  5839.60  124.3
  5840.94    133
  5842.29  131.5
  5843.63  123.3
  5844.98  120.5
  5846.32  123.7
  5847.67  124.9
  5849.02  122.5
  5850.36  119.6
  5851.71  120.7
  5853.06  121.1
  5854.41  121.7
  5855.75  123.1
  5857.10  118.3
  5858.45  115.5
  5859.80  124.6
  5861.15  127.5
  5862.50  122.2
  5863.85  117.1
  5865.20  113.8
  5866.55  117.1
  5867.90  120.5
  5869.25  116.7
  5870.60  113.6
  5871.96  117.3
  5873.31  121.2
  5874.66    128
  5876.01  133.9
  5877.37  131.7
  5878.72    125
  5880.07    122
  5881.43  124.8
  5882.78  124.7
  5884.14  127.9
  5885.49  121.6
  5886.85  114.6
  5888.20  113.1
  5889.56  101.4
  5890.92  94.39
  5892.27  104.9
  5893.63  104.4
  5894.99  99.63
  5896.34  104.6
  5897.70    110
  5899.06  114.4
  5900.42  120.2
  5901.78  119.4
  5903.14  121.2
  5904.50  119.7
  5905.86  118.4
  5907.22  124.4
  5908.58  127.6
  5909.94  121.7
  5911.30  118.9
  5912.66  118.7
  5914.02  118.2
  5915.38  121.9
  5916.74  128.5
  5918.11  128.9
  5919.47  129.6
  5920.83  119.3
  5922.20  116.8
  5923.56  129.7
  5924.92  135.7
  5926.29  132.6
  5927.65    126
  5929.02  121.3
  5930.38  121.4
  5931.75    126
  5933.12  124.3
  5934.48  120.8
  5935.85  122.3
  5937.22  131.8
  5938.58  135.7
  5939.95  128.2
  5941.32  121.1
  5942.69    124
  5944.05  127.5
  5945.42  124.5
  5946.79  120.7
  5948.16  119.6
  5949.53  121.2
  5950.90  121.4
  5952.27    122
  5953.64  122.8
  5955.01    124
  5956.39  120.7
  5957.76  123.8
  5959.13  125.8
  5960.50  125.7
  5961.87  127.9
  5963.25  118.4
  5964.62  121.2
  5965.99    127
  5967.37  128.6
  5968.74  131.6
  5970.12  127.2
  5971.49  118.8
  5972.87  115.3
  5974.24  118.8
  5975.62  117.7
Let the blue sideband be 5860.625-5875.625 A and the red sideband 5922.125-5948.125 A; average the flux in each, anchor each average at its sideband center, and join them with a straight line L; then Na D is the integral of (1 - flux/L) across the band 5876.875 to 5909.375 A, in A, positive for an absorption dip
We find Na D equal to 1.6 A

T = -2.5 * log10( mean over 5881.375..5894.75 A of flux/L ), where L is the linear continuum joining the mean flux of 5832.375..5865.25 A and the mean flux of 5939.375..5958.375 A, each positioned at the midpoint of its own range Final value 0.10 mag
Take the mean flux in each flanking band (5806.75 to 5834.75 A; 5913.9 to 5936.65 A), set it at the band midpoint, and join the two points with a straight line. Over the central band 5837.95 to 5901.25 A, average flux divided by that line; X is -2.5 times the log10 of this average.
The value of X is 0.04 mag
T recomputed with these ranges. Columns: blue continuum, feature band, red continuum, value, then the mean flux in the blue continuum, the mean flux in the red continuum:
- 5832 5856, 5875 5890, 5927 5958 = 0.017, 124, 124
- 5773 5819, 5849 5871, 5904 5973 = 0.047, 126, 124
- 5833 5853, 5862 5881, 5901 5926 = 0.025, 125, 123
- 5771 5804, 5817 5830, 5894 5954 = 0.039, 127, 122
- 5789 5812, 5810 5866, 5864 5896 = 0.000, 128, 117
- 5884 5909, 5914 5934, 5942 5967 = -0.067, 113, 123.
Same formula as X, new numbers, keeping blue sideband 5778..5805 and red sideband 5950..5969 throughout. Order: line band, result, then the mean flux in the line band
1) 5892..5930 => 0.040 mag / 120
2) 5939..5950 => 0.005 mag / 124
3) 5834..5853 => 0.004 mag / 125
